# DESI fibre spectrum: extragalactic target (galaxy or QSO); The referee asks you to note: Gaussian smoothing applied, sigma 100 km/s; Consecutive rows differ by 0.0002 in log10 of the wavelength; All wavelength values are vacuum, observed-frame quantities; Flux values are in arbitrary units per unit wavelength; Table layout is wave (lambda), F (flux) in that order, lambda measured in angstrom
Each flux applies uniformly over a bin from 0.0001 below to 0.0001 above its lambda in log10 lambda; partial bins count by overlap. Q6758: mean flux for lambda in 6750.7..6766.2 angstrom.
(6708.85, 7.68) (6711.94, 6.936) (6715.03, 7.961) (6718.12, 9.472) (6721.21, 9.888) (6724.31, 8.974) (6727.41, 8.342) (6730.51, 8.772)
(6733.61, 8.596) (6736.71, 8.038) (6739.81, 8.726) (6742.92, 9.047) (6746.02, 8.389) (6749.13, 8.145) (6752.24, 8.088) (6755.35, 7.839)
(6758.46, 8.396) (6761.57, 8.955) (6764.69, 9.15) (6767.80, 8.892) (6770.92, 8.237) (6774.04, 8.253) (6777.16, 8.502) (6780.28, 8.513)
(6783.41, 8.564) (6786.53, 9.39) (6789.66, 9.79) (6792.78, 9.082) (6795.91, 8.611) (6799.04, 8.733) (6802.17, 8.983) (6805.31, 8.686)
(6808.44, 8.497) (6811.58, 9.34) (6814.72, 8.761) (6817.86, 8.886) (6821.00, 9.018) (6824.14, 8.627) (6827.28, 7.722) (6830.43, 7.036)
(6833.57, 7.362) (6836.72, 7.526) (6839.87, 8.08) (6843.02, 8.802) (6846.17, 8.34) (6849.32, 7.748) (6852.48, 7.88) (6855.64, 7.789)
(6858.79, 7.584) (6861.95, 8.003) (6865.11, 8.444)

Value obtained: 8.48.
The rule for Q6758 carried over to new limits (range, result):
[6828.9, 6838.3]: 7.31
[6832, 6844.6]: 7.94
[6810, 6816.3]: 9.04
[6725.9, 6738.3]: 8.44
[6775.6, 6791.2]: 8.95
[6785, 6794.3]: 9.43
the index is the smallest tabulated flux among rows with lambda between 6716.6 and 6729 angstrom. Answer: 8.342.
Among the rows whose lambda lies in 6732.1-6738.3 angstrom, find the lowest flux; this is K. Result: 8.038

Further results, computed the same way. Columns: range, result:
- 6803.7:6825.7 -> 8.497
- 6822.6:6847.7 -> 7.036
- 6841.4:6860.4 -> 7.584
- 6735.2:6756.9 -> 7.839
